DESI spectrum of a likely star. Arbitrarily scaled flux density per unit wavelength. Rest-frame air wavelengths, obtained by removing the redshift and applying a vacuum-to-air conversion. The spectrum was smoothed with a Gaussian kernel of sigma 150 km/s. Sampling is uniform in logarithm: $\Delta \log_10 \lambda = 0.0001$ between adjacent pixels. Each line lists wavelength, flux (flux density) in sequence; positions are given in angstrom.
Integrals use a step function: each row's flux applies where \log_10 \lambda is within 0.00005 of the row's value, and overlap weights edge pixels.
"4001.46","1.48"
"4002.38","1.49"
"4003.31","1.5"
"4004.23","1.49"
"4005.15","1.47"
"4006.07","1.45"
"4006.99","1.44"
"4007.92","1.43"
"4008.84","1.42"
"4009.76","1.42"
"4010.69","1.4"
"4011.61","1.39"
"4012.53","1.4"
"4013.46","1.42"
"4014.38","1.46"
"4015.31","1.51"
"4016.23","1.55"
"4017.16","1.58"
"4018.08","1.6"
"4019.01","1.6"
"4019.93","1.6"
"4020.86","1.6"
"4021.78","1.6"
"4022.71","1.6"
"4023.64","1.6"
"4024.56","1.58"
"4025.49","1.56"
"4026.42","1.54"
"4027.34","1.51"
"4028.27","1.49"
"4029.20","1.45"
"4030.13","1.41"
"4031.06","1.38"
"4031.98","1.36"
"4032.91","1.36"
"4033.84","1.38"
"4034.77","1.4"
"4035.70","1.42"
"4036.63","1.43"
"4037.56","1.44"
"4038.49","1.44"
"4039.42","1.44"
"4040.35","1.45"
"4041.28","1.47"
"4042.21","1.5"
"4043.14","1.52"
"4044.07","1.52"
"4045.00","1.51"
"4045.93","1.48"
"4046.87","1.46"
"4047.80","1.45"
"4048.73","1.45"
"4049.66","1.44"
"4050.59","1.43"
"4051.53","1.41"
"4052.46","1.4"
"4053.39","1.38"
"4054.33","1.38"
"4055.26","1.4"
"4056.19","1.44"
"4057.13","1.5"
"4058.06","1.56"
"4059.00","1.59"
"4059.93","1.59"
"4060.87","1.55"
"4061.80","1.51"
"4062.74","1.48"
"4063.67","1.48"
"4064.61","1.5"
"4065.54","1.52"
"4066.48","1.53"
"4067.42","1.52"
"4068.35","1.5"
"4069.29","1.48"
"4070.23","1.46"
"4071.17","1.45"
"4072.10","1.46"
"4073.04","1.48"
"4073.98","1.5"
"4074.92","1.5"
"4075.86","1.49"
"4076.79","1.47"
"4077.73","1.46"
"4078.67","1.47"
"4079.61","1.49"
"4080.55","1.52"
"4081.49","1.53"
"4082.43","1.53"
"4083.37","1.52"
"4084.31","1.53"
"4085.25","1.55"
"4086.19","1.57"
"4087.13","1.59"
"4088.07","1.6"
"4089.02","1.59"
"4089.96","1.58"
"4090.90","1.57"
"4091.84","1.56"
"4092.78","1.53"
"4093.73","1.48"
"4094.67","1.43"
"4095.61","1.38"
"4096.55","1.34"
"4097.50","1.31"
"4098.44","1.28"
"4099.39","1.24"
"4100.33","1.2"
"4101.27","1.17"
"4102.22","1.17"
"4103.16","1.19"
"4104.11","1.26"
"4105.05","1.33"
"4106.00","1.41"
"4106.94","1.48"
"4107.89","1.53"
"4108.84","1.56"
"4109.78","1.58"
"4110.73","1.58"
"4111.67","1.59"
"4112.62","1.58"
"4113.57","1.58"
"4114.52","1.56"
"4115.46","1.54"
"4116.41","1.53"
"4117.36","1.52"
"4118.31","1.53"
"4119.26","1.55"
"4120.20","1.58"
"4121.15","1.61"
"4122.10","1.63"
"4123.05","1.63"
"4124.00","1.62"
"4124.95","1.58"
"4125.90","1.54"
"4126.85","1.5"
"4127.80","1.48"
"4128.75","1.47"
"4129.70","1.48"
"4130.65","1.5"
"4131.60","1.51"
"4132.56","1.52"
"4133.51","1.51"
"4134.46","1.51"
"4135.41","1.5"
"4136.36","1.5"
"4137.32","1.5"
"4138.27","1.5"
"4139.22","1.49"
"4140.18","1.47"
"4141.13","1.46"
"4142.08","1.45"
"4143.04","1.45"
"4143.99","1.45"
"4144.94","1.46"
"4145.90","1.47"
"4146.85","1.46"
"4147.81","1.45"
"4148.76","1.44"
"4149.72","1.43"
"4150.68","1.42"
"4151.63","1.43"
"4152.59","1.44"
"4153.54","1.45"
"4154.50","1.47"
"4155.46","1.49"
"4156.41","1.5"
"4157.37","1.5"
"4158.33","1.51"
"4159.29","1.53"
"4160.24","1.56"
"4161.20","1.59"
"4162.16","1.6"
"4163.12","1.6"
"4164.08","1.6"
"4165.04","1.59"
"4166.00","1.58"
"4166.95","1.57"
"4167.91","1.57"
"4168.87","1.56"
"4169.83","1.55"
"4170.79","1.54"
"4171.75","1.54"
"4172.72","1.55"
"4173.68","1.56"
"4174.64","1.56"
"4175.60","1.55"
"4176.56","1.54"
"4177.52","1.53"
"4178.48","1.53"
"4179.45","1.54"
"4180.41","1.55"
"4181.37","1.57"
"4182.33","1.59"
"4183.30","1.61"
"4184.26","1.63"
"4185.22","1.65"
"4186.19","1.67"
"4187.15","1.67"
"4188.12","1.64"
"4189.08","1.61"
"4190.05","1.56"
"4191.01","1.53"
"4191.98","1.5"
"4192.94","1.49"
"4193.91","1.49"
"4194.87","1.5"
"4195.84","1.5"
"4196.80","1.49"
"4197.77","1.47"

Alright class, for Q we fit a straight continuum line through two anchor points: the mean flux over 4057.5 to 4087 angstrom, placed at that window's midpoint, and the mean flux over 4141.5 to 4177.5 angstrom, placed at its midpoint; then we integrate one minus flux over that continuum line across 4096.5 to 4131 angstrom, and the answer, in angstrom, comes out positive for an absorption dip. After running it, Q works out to 1.0 angstrom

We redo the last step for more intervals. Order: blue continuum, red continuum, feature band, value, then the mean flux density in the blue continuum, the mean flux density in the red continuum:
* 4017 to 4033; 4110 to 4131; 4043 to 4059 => 0.80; 1.53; 1.55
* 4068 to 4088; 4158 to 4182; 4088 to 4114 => 1.52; 1.5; 1.56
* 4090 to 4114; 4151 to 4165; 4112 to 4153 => -1.00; 1.42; 1.52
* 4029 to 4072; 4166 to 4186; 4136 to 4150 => 0.67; 1.46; 1.57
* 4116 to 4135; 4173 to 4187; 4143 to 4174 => 1.01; 1.54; 1.58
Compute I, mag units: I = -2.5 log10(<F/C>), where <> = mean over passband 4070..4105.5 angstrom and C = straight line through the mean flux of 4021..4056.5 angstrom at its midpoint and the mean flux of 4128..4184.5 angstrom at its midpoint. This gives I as 0.03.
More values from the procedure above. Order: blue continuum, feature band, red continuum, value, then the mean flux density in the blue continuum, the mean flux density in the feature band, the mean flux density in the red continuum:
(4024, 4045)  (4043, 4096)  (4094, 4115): -0.050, 1.46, 1.5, 1.4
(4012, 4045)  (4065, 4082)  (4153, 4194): 0.015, 1.49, 1.49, 1.56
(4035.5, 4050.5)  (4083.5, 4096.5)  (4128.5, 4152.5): -0.044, 1.46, 1.53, 1.47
